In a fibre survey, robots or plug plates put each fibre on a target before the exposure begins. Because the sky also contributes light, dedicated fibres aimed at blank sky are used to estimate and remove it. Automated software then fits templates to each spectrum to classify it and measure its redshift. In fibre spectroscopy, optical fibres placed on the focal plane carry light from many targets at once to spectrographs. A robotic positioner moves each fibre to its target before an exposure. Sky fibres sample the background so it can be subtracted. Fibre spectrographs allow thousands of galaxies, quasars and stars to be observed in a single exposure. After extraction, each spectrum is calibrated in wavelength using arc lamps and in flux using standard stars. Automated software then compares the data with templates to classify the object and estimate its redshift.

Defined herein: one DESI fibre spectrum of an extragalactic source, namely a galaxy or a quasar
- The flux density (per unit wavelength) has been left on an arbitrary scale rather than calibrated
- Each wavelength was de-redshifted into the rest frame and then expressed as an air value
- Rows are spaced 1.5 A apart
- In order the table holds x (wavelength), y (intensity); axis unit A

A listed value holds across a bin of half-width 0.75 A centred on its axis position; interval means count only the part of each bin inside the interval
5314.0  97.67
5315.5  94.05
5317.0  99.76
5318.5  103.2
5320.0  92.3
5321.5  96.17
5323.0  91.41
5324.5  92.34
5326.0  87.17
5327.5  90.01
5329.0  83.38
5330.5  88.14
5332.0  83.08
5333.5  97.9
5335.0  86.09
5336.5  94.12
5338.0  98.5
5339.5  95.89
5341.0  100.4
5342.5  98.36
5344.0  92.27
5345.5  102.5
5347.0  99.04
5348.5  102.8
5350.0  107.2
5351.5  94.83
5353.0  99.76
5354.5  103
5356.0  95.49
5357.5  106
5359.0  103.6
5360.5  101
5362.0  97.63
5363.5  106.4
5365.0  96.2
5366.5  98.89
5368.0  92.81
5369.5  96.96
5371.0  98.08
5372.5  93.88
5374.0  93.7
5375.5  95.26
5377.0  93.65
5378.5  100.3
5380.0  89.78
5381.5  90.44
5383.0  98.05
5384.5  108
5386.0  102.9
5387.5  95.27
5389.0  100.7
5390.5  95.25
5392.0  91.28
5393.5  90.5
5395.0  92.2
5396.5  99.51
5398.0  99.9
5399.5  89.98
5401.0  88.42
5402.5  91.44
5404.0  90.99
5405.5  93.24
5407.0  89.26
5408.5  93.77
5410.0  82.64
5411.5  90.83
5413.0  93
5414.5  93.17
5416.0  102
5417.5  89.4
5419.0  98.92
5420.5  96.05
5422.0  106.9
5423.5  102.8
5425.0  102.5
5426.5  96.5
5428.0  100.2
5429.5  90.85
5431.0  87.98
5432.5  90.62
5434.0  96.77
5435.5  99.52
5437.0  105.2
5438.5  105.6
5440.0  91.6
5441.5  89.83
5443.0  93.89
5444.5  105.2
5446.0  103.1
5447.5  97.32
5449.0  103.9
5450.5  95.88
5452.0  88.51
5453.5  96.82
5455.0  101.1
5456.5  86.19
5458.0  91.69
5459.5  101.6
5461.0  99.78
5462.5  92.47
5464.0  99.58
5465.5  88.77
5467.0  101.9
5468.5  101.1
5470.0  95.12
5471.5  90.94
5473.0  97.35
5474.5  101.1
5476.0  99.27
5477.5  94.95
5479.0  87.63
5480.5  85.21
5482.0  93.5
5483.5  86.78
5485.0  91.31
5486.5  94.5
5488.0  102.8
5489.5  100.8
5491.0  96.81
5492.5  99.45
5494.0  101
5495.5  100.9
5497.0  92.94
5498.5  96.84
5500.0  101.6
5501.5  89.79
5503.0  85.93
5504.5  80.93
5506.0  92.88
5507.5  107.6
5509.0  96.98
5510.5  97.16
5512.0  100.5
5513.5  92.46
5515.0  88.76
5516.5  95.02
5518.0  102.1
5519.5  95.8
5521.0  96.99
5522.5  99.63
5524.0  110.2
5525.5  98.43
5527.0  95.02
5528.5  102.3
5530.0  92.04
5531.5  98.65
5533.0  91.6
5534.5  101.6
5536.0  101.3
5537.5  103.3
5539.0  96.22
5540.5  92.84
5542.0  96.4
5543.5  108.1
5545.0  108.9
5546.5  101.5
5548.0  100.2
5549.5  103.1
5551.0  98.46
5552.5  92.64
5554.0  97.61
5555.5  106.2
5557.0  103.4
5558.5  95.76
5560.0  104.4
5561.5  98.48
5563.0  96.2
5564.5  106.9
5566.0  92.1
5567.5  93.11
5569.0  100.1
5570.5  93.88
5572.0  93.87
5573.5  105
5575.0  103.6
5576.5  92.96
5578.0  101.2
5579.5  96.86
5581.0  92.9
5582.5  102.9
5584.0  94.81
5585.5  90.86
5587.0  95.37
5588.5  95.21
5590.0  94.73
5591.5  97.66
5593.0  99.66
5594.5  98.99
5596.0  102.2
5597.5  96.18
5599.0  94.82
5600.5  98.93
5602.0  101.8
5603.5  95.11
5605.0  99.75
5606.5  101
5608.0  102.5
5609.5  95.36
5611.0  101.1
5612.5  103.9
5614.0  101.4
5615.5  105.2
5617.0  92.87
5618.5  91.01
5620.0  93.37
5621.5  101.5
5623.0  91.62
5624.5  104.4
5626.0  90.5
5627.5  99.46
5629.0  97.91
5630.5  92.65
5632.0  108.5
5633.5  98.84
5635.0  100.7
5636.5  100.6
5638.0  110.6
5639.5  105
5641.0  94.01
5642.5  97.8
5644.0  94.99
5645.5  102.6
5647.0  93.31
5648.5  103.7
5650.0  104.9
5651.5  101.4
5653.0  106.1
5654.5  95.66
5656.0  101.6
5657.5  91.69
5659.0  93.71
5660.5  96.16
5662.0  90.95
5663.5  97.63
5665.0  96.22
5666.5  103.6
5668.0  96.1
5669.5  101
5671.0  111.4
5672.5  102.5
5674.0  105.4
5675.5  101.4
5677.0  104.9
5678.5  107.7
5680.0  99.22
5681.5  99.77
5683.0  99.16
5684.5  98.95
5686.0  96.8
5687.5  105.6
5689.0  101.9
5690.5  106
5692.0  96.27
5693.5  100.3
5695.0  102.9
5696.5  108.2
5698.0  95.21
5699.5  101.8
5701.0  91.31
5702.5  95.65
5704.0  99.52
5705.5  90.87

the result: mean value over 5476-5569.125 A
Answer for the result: 97.4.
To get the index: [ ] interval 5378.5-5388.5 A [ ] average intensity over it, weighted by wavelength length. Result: 97.7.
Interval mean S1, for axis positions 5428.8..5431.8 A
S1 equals 89.4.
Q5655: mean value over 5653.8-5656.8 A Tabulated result 98.6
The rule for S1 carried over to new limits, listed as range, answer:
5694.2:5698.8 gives 102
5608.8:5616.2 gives 101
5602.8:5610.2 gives 98.8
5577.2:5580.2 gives 99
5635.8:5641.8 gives 103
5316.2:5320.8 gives 98.3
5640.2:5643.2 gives 96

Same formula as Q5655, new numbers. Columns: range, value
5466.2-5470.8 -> 99.2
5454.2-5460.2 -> 95.1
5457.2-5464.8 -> 96.9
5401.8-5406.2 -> 91.9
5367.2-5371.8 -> 96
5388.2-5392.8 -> 95.7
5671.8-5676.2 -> 103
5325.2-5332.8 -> 86.5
